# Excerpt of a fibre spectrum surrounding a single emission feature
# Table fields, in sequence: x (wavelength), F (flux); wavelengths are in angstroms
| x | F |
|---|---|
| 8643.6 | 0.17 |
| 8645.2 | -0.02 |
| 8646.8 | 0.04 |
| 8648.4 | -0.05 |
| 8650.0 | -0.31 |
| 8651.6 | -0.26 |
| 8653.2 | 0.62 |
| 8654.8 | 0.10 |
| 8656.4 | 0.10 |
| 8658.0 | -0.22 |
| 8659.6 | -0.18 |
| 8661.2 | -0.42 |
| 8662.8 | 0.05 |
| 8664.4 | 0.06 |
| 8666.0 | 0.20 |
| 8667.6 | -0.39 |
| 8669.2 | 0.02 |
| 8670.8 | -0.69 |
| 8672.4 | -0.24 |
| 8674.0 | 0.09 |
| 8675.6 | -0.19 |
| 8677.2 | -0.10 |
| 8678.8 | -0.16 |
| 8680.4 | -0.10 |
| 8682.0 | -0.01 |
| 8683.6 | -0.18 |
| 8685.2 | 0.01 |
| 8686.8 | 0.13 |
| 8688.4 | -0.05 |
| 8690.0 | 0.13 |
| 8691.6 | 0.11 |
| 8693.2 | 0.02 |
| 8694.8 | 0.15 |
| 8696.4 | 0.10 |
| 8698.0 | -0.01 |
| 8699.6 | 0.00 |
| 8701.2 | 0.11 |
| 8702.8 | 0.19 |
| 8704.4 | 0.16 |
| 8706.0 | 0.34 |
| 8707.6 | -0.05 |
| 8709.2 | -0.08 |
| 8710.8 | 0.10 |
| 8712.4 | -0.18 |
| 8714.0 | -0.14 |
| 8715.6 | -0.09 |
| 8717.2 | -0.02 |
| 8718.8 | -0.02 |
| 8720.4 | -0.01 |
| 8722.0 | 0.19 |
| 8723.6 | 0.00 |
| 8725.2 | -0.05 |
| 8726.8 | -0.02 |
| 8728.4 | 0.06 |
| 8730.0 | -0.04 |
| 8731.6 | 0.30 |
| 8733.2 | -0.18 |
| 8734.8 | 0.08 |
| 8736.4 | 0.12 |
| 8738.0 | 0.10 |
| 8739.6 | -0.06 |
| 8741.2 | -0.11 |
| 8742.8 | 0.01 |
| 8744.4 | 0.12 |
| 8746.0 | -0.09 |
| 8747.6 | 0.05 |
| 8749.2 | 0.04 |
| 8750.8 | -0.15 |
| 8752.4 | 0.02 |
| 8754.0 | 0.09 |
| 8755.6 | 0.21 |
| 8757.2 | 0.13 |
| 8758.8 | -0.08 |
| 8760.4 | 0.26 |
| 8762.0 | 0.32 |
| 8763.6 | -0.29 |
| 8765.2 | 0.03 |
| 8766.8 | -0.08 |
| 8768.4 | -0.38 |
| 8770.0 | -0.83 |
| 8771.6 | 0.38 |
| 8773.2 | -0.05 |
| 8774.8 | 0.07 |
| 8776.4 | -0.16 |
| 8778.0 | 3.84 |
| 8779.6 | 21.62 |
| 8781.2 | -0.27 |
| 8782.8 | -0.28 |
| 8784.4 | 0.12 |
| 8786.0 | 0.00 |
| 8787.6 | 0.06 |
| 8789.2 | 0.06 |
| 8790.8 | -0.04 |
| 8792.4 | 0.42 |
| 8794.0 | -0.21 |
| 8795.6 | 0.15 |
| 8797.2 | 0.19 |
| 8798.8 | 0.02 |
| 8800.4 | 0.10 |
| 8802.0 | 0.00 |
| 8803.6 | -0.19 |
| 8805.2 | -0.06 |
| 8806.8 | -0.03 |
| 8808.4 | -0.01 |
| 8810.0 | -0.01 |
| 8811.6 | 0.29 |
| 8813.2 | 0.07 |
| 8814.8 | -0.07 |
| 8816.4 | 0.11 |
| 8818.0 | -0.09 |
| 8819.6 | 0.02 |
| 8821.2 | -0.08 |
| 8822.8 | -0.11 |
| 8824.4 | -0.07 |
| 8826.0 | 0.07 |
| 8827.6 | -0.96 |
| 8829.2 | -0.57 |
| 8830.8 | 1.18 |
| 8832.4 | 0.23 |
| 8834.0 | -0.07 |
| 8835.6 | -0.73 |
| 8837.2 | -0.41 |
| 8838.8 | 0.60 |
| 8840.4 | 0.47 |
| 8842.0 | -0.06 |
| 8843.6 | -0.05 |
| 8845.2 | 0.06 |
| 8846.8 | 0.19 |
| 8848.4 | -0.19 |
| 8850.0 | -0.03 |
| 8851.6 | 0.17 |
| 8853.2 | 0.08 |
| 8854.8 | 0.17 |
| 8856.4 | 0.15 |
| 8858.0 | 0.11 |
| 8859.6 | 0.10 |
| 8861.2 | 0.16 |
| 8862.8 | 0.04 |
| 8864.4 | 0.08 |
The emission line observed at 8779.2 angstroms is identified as [O III]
